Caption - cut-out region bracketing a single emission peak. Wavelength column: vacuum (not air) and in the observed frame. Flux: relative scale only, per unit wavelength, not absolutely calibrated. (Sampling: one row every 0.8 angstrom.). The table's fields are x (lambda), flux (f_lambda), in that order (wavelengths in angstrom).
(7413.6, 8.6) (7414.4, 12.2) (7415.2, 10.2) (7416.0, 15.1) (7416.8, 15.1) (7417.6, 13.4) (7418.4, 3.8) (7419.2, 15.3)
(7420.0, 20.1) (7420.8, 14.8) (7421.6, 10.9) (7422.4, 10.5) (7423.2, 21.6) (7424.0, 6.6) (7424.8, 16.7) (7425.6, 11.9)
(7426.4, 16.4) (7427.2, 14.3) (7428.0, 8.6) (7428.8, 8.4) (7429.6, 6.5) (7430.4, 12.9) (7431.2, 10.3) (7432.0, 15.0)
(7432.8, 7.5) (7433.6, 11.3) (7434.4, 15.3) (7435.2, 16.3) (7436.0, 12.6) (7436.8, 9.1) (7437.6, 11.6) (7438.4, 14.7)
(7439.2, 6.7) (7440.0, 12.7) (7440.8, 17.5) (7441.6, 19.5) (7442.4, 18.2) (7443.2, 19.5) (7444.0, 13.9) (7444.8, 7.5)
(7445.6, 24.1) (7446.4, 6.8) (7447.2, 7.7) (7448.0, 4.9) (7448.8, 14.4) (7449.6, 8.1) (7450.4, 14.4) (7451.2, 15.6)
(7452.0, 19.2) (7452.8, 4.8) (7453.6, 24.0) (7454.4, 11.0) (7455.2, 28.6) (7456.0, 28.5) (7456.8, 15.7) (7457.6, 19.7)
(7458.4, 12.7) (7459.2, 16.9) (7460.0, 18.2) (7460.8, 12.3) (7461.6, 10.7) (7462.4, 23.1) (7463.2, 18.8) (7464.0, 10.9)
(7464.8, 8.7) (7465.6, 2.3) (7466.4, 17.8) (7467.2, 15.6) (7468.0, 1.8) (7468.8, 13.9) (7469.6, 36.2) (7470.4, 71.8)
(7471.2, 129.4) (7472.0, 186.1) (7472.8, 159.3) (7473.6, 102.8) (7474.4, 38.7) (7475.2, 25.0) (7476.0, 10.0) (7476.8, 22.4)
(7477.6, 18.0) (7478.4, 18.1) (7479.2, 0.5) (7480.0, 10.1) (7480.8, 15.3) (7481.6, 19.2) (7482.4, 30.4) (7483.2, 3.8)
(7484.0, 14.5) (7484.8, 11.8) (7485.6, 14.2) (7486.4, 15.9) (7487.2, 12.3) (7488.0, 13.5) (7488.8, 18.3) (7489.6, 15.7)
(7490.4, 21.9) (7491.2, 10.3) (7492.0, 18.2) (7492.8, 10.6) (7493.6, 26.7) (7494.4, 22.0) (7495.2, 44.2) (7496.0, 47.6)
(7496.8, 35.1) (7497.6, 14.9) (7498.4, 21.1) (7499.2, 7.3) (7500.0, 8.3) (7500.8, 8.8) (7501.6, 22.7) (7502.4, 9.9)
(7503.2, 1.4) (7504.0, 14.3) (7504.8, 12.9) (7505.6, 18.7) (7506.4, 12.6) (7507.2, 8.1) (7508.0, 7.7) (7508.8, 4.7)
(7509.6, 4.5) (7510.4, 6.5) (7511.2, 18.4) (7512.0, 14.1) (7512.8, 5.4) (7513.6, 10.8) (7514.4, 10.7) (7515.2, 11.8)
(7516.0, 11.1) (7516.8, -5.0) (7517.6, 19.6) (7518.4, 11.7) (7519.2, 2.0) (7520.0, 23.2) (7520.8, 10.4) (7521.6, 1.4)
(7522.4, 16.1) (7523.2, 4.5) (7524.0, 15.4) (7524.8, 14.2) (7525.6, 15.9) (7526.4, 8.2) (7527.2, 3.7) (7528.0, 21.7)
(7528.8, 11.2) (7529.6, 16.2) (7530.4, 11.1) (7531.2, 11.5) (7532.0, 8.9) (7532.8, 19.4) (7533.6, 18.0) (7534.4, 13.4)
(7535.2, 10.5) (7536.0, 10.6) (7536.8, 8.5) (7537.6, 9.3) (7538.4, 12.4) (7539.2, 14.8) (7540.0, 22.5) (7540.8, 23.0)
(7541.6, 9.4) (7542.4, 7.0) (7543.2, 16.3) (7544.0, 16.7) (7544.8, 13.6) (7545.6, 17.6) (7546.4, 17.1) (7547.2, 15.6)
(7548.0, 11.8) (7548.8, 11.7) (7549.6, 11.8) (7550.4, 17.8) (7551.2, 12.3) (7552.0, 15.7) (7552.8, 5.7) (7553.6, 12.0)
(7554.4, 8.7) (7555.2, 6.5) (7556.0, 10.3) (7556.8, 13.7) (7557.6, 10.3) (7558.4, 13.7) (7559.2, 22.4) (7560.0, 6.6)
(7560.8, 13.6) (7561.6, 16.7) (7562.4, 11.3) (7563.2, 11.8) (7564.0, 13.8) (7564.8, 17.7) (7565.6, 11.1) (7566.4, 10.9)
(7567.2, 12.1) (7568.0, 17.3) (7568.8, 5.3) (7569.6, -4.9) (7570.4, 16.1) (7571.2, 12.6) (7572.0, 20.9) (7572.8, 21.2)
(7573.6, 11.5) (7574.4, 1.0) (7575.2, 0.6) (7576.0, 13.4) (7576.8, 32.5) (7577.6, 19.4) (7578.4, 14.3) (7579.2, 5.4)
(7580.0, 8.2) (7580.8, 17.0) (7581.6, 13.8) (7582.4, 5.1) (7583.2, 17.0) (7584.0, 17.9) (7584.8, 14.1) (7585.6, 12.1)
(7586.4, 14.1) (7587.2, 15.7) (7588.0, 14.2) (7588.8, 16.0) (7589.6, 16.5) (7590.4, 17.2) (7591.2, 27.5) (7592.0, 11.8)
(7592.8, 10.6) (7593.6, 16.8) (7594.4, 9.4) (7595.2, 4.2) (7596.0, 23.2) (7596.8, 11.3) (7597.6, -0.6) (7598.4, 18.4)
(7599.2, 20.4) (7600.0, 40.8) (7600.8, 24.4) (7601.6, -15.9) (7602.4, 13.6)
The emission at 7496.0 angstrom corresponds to [N II] 6583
